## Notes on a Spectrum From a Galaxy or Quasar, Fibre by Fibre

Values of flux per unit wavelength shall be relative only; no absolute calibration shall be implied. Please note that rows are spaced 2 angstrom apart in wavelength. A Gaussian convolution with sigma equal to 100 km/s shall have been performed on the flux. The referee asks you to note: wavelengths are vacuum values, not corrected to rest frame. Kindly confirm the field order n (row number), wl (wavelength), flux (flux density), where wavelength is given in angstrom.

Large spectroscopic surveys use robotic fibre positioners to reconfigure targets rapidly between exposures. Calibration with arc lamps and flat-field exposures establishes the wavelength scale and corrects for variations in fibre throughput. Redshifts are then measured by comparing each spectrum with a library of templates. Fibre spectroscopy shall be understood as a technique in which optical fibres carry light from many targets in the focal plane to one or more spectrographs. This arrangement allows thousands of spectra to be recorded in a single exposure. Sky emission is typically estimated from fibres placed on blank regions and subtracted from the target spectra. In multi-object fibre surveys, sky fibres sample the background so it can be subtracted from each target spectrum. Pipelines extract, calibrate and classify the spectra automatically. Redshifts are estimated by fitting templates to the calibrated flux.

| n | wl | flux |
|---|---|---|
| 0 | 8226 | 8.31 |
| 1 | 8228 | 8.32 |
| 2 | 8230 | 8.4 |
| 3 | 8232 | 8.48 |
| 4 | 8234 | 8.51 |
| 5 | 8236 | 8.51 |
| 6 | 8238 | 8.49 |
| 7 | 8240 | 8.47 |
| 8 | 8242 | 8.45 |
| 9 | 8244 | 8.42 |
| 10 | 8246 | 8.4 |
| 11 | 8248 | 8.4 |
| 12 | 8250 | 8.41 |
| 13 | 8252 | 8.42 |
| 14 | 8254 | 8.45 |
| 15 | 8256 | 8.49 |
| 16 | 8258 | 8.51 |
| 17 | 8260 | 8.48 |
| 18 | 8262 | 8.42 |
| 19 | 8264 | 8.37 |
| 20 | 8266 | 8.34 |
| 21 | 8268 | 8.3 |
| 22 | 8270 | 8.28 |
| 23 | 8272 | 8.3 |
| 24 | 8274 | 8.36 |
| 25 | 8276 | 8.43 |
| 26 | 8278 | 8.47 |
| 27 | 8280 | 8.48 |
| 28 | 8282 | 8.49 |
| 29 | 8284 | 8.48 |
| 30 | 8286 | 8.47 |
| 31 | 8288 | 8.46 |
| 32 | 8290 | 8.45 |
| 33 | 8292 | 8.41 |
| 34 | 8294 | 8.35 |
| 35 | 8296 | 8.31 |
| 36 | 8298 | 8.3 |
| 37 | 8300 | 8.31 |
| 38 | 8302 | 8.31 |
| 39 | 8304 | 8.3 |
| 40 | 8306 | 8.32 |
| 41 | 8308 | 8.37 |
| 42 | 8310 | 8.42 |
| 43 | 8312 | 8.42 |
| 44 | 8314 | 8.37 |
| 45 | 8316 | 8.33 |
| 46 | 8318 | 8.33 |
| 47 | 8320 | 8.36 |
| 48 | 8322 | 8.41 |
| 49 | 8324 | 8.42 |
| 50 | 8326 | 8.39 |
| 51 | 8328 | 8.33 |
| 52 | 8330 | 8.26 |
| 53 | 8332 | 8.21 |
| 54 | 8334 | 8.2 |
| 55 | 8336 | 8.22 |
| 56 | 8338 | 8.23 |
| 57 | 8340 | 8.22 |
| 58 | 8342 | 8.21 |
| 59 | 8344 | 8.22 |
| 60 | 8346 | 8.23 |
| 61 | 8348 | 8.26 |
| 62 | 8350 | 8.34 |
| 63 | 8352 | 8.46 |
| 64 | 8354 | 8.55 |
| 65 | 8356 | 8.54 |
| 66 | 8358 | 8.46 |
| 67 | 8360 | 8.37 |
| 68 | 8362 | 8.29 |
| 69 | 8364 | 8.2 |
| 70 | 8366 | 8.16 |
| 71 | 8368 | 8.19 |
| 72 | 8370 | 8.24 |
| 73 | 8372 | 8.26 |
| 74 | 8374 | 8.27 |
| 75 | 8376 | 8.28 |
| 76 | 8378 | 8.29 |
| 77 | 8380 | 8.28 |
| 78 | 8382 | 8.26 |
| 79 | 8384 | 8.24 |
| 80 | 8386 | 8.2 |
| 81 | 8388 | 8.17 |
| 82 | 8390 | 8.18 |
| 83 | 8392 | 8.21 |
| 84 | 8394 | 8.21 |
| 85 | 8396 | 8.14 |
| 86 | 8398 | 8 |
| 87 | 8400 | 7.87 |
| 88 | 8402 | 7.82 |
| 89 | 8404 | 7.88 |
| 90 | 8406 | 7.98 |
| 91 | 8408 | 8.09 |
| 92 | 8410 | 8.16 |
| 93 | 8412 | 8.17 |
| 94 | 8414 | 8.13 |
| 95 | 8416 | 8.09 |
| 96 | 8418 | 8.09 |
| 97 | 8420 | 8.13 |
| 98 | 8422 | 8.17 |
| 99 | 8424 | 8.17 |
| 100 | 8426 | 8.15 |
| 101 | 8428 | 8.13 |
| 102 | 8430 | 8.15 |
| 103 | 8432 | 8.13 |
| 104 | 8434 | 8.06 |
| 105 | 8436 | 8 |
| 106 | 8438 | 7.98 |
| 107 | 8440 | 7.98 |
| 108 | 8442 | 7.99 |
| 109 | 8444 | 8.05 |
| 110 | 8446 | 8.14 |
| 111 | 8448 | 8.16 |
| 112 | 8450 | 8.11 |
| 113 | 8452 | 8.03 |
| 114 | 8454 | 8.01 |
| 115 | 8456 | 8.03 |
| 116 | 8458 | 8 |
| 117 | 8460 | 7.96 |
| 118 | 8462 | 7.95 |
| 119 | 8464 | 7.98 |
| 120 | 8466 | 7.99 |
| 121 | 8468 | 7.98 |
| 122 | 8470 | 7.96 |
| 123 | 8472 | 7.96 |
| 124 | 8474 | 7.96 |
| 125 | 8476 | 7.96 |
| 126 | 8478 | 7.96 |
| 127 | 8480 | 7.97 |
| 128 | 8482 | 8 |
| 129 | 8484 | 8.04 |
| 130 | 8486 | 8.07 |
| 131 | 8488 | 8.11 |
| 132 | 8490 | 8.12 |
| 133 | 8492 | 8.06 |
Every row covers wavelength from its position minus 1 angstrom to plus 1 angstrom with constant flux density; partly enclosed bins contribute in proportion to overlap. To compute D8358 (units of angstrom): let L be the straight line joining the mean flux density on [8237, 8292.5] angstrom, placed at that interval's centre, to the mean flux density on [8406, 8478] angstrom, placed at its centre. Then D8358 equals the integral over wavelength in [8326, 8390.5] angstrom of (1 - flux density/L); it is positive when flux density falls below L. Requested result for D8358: -0.4 angstrom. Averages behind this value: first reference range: 8.43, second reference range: 8.05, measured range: 8.28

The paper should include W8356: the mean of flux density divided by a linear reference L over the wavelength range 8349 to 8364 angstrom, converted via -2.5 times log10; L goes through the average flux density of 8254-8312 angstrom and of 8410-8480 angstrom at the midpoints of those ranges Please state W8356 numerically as -0.02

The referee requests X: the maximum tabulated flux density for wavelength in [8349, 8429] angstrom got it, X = 8.55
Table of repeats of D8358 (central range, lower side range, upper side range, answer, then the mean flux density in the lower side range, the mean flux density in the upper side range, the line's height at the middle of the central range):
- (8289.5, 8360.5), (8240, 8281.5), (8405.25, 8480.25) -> -0.5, 8.41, 8.05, 8.28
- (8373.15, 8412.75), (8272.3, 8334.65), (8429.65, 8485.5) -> 0.2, 8.37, 8.02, 8.17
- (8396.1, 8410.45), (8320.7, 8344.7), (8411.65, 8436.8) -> 0.3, 8.28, 8.12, 8.16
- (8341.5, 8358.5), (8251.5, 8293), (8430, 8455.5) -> -0.2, 8.42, 8.06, 8.26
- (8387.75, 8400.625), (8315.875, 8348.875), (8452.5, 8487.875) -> 0.1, 8.28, 7.99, 8.15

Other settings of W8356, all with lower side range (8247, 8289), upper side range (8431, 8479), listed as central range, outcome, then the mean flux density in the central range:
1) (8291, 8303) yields 0.00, 8.33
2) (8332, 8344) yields 0.01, 8.22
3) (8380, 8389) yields -0.01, 8.22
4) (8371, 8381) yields -0.01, 8.28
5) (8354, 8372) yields -0.01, 8.32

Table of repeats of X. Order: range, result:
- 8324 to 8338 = 8.42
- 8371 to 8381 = 8.29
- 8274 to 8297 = 8.49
